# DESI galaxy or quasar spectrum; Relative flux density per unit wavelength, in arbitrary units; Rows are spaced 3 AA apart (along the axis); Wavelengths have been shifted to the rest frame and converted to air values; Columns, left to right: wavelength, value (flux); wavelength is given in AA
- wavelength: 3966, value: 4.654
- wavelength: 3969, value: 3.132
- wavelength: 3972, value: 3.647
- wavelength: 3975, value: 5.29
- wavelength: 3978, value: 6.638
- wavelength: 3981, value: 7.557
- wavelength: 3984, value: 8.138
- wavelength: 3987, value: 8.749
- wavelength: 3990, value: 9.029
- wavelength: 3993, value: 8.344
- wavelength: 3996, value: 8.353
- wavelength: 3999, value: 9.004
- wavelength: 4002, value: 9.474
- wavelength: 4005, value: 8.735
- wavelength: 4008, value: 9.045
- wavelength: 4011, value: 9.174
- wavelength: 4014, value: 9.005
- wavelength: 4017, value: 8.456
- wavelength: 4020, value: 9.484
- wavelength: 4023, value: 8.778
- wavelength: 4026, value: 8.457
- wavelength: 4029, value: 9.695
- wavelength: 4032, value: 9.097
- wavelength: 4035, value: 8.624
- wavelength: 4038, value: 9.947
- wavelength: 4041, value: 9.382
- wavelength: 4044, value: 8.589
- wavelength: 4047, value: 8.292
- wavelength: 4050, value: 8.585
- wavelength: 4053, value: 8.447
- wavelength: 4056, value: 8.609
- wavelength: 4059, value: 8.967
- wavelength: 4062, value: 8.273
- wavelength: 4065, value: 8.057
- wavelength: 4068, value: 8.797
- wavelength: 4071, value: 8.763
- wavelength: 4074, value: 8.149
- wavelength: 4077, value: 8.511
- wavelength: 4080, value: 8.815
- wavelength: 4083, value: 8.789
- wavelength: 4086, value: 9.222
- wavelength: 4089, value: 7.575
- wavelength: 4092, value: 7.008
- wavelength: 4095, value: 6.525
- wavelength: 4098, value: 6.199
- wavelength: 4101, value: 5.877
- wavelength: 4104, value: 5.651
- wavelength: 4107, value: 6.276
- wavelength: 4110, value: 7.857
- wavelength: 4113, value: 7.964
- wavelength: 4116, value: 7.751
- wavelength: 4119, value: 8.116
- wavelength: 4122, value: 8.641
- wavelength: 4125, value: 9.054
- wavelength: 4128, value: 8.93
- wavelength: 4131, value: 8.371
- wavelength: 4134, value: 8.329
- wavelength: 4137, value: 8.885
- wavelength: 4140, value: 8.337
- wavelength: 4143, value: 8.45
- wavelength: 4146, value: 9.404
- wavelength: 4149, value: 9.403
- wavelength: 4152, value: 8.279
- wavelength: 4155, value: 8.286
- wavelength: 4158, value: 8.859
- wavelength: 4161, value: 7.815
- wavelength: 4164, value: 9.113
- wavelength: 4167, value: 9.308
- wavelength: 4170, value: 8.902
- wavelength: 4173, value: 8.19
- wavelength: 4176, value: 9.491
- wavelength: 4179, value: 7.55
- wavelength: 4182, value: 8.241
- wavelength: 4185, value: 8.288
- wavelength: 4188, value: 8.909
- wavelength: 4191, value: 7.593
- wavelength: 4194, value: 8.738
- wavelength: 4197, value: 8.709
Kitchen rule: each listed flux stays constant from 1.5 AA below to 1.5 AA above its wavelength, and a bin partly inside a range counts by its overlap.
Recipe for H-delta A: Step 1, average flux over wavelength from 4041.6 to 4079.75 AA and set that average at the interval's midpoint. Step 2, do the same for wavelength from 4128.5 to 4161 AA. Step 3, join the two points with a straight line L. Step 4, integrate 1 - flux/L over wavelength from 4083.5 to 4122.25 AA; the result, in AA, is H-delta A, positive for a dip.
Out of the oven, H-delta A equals 5.9 AA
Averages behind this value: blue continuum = 8.53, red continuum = 8.63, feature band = 7.28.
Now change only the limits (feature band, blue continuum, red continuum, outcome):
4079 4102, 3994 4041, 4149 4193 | 3.4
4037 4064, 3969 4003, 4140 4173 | -2.8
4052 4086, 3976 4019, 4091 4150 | -1.9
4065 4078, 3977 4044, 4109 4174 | 0.3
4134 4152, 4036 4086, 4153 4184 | -0.4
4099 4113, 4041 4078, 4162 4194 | 3.2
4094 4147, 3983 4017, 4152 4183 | 5.1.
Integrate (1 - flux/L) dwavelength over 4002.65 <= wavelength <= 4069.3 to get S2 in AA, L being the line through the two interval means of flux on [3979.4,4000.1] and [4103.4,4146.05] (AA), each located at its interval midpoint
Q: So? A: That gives -4.1 AA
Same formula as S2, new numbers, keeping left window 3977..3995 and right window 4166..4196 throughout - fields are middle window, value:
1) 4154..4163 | 0.1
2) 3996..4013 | -1.8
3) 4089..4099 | 1.9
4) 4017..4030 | -1.3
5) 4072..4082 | -0.3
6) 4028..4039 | -1.4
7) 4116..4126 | -0.1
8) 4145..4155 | -0.5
